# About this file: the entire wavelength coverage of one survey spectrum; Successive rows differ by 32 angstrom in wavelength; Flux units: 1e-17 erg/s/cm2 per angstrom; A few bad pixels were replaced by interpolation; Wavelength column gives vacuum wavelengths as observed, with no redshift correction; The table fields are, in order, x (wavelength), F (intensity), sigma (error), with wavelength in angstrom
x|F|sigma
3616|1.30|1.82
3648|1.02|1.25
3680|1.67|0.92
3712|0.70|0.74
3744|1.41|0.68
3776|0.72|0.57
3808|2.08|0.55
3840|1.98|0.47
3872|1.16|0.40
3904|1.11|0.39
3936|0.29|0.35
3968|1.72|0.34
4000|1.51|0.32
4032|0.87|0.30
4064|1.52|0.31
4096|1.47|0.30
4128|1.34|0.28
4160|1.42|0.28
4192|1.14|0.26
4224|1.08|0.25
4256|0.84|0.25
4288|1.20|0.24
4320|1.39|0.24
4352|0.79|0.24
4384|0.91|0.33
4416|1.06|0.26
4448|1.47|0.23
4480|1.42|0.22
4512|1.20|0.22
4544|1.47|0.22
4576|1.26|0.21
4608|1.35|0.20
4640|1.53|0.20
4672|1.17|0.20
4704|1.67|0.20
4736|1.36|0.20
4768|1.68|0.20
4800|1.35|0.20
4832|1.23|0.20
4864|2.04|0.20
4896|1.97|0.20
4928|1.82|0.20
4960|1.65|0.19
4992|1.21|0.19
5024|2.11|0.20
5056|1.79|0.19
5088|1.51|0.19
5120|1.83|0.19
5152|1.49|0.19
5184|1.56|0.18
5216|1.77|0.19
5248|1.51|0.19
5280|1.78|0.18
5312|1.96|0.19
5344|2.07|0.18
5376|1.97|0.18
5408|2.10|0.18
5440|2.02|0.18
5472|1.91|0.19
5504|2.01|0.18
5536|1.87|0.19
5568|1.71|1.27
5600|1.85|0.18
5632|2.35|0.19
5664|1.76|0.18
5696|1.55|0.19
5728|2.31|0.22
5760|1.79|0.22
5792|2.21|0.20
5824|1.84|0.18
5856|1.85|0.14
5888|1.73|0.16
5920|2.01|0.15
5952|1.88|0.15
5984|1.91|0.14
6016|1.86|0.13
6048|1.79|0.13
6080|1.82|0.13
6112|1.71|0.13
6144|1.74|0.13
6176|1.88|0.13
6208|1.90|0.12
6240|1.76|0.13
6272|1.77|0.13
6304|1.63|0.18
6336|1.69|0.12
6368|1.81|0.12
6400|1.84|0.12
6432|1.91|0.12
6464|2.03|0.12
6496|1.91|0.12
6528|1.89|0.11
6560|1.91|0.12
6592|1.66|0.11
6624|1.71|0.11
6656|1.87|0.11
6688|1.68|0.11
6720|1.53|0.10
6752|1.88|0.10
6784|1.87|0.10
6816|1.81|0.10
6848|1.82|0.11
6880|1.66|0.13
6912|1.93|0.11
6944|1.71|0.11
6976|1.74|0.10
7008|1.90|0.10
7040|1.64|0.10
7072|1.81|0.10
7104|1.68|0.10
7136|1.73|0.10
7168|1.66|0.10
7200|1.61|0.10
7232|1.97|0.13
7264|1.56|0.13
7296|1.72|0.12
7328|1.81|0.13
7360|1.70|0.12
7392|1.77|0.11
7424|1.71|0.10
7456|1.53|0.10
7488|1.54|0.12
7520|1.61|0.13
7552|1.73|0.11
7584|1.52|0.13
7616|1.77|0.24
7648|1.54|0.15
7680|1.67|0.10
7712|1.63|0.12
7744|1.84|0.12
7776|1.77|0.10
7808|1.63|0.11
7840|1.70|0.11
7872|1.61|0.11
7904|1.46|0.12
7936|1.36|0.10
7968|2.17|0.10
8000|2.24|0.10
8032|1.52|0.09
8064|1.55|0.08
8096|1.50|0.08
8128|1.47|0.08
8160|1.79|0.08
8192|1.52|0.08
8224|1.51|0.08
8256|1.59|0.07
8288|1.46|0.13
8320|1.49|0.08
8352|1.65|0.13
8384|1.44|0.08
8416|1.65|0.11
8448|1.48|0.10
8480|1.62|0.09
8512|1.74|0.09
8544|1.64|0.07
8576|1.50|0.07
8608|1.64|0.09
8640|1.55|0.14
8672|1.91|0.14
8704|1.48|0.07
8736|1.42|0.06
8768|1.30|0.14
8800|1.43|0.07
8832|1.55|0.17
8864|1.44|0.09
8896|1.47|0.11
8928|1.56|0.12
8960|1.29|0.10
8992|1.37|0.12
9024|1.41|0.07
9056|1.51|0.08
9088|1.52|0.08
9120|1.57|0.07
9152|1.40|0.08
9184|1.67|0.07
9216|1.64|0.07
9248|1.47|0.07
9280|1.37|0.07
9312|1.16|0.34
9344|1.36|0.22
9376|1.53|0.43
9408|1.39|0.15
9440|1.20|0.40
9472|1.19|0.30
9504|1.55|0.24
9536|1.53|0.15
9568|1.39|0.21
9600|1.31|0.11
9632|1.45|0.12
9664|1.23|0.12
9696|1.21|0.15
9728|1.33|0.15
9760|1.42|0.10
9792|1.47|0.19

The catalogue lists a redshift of 0.22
